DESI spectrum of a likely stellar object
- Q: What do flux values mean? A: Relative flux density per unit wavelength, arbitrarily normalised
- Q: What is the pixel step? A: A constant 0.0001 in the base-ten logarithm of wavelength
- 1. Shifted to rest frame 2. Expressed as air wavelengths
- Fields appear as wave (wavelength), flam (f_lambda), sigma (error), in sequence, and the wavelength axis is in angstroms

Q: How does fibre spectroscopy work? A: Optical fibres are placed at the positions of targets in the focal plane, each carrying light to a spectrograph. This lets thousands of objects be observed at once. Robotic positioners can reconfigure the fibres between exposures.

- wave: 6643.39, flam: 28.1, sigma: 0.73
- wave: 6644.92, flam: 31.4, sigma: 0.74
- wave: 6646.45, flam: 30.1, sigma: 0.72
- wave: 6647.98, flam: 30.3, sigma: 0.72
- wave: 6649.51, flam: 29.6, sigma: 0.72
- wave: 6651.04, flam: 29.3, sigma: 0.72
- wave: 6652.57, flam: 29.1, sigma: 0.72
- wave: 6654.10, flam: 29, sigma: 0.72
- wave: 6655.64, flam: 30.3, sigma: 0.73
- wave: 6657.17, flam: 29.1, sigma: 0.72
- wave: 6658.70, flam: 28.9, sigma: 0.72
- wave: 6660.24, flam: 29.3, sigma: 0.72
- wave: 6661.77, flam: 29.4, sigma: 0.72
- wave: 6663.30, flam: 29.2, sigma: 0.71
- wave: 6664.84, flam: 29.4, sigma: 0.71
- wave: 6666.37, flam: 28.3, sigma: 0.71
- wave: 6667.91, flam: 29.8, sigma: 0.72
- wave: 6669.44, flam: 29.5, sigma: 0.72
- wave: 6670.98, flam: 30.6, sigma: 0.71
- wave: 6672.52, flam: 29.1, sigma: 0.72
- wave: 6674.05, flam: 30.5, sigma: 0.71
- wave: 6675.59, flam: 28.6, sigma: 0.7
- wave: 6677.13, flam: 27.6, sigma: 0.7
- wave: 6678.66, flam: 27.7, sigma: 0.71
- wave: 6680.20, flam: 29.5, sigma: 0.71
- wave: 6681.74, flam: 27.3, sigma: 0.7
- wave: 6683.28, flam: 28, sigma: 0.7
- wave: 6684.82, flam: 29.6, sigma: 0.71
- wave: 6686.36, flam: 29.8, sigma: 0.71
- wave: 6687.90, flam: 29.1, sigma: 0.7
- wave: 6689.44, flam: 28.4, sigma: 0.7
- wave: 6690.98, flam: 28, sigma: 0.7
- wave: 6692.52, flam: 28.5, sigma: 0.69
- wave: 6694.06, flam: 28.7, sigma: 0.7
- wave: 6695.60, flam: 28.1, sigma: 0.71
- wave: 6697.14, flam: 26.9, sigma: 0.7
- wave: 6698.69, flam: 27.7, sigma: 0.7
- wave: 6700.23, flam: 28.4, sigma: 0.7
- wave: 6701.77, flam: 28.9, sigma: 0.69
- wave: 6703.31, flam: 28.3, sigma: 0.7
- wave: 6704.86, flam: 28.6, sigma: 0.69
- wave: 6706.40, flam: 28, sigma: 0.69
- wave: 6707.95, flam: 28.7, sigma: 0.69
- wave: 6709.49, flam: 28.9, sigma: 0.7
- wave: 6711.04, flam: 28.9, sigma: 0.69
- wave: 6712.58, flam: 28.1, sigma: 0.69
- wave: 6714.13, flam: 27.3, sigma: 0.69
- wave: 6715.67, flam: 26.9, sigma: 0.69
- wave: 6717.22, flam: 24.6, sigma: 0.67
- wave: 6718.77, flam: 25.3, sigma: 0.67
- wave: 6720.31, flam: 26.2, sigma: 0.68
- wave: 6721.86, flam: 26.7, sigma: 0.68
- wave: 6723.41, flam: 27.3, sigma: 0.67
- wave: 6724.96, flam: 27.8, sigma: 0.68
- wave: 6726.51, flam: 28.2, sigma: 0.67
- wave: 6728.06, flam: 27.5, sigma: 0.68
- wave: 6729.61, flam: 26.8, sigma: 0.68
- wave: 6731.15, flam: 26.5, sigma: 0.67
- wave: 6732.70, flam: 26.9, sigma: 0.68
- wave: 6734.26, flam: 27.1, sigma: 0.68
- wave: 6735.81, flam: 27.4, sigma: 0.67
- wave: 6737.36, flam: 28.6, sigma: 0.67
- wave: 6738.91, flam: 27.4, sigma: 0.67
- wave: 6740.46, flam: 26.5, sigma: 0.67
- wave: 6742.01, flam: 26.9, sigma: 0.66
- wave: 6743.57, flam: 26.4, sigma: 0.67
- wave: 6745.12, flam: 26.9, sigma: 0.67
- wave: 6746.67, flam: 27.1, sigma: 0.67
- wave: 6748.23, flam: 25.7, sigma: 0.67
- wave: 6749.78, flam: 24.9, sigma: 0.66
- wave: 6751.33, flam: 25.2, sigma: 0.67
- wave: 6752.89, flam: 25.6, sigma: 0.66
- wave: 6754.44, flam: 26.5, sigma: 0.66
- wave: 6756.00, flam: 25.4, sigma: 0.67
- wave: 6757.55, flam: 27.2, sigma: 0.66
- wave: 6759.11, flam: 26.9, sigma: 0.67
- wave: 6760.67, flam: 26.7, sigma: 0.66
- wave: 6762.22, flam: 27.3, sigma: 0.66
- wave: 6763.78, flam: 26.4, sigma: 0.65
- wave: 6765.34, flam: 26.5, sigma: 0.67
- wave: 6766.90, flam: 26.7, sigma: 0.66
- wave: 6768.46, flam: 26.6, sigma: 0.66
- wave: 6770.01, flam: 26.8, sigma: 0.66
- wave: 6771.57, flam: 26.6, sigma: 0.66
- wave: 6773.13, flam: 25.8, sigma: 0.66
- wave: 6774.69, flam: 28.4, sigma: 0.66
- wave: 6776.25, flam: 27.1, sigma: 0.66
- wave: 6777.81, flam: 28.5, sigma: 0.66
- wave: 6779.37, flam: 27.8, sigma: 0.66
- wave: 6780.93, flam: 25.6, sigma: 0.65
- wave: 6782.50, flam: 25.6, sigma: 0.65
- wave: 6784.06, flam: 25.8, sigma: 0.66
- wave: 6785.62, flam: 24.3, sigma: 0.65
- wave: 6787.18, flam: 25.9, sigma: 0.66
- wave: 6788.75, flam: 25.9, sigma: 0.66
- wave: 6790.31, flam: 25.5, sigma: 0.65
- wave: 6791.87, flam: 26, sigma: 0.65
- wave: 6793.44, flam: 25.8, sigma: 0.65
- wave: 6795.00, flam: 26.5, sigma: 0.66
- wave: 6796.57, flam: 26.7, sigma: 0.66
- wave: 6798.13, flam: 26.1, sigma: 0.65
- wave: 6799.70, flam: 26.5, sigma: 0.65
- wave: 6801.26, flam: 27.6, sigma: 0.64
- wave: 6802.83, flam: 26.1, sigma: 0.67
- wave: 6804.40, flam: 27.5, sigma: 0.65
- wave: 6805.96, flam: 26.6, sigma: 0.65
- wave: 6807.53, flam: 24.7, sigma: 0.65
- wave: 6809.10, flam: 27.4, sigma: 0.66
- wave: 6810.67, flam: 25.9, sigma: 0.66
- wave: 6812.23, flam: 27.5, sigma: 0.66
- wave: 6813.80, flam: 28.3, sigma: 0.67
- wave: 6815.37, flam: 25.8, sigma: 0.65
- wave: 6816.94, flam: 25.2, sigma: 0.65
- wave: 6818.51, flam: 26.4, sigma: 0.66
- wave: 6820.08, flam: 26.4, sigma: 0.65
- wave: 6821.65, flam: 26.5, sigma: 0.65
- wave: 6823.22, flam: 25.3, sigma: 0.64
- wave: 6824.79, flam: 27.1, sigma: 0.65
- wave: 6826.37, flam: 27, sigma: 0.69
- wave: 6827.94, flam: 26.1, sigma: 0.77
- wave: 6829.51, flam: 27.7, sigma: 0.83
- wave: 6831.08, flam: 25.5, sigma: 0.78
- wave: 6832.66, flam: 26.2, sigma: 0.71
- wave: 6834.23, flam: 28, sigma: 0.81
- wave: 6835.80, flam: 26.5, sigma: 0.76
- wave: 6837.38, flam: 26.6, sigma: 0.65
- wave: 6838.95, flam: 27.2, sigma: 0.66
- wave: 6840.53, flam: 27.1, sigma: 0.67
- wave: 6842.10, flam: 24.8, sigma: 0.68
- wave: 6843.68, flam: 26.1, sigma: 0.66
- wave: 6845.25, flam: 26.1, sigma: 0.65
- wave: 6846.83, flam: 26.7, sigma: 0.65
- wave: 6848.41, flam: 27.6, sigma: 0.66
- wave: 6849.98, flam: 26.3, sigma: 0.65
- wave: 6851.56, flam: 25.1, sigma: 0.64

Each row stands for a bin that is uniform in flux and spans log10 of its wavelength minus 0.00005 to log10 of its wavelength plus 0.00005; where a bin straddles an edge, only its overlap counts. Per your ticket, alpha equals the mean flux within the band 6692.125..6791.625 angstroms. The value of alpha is 27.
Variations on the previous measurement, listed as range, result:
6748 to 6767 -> 26.2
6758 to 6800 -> 26.5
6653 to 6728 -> 28.4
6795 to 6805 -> 26.7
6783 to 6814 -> 26.3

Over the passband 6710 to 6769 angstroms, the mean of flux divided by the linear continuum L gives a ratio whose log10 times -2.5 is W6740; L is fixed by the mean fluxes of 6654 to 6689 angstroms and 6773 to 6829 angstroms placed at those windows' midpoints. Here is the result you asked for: 0.04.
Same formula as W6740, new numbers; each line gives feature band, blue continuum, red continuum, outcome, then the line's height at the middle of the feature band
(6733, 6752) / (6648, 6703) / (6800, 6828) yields 0.04 mag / 27.8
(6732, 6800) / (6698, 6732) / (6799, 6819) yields 0.02 mag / 27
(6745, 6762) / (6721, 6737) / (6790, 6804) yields 0.03 mag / 26.9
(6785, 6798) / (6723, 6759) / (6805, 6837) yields 0.03 mag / 26.6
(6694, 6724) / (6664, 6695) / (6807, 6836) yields 0.03 mag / 28.4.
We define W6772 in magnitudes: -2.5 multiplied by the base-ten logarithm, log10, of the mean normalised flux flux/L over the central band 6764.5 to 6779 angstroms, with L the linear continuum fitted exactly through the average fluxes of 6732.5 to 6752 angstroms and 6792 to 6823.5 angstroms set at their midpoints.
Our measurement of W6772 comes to -0.02 mag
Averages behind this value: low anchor 26.7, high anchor 26.4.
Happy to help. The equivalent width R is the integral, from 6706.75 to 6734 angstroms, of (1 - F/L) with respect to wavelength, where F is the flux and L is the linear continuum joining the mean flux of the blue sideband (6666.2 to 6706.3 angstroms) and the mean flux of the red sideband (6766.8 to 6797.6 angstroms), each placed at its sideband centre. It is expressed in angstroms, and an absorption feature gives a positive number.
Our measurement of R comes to 0.6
